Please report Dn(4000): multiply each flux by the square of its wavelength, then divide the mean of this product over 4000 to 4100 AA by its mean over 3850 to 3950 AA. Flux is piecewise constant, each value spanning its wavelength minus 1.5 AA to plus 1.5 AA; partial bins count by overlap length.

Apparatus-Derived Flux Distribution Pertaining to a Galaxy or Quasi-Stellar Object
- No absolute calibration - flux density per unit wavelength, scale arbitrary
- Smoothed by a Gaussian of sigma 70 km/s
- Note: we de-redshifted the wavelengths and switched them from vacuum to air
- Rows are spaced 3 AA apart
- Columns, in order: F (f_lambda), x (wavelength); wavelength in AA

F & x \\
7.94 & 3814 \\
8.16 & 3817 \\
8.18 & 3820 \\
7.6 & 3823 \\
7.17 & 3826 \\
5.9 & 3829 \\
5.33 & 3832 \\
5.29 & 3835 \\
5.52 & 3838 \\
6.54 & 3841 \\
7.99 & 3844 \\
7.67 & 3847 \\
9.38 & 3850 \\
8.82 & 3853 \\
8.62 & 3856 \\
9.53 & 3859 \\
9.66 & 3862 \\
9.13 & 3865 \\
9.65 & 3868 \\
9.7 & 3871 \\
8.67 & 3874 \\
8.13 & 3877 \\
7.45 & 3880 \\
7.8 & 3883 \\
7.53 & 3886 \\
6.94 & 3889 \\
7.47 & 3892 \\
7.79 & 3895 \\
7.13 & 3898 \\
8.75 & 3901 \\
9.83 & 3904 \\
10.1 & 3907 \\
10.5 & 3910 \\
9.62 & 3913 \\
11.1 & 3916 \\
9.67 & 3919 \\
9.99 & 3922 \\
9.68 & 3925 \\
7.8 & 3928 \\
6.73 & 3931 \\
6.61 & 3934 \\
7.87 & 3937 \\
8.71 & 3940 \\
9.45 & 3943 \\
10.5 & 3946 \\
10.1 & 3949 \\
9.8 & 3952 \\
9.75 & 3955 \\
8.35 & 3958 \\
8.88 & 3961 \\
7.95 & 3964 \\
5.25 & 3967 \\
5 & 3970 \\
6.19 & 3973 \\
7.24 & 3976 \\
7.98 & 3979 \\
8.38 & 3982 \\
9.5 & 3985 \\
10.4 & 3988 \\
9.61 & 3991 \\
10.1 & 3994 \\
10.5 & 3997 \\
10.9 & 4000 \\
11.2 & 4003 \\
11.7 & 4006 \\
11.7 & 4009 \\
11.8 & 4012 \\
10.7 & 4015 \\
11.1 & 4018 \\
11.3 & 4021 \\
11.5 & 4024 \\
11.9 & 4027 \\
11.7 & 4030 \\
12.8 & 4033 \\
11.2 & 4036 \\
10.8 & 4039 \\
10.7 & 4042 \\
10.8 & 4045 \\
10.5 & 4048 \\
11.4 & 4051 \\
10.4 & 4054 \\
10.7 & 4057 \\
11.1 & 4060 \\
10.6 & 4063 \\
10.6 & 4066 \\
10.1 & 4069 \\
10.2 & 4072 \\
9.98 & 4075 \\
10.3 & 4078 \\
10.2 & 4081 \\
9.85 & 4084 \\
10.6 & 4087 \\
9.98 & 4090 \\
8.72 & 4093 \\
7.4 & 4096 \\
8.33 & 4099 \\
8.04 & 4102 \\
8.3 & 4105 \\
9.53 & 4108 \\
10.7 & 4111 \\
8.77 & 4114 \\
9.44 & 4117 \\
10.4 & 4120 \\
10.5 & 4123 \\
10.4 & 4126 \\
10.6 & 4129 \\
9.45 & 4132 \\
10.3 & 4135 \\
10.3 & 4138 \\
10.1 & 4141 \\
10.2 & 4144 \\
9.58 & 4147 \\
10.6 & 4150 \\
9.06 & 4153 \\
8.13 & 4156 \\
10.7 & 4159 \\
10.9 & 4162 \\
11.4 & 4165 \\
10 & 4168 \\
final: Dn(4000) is 1.30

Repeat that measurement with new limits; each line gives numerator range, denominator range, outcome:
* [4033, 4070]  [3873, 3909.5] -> 1.43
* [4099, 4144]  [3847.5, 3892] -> 1.29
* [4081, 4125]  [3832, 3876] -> 1.29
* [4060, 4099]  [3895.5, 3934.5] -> 1.18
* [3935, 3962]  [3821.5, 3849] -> 1.48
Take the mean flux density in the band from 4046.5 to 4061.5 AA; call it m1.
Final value 10.8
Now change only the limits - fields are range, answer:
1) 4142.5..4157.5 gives 9.51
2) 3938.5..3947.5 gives 9.55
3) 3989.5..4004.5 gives 10.5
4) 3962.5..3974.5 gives 6.1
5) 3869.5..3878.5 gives 8.83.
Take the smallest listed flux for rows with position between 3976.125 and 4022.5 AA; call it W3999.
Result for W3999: 7.98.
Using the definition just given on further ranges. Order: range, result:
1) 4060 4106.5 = 7.4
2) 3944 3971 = 5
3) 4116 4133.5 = 9.44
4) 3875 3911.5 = 6.94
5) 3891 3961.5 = 6.61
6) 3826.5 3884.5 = 5.29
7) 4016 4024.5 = 11.1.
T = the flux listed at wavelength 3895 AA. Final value 7.79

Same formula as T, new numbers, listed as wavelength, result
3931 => 6.73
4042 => 10.7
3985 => 9.5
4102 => 8.04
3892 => 7.47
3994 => 10.1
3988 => 10.4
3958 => 8.35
